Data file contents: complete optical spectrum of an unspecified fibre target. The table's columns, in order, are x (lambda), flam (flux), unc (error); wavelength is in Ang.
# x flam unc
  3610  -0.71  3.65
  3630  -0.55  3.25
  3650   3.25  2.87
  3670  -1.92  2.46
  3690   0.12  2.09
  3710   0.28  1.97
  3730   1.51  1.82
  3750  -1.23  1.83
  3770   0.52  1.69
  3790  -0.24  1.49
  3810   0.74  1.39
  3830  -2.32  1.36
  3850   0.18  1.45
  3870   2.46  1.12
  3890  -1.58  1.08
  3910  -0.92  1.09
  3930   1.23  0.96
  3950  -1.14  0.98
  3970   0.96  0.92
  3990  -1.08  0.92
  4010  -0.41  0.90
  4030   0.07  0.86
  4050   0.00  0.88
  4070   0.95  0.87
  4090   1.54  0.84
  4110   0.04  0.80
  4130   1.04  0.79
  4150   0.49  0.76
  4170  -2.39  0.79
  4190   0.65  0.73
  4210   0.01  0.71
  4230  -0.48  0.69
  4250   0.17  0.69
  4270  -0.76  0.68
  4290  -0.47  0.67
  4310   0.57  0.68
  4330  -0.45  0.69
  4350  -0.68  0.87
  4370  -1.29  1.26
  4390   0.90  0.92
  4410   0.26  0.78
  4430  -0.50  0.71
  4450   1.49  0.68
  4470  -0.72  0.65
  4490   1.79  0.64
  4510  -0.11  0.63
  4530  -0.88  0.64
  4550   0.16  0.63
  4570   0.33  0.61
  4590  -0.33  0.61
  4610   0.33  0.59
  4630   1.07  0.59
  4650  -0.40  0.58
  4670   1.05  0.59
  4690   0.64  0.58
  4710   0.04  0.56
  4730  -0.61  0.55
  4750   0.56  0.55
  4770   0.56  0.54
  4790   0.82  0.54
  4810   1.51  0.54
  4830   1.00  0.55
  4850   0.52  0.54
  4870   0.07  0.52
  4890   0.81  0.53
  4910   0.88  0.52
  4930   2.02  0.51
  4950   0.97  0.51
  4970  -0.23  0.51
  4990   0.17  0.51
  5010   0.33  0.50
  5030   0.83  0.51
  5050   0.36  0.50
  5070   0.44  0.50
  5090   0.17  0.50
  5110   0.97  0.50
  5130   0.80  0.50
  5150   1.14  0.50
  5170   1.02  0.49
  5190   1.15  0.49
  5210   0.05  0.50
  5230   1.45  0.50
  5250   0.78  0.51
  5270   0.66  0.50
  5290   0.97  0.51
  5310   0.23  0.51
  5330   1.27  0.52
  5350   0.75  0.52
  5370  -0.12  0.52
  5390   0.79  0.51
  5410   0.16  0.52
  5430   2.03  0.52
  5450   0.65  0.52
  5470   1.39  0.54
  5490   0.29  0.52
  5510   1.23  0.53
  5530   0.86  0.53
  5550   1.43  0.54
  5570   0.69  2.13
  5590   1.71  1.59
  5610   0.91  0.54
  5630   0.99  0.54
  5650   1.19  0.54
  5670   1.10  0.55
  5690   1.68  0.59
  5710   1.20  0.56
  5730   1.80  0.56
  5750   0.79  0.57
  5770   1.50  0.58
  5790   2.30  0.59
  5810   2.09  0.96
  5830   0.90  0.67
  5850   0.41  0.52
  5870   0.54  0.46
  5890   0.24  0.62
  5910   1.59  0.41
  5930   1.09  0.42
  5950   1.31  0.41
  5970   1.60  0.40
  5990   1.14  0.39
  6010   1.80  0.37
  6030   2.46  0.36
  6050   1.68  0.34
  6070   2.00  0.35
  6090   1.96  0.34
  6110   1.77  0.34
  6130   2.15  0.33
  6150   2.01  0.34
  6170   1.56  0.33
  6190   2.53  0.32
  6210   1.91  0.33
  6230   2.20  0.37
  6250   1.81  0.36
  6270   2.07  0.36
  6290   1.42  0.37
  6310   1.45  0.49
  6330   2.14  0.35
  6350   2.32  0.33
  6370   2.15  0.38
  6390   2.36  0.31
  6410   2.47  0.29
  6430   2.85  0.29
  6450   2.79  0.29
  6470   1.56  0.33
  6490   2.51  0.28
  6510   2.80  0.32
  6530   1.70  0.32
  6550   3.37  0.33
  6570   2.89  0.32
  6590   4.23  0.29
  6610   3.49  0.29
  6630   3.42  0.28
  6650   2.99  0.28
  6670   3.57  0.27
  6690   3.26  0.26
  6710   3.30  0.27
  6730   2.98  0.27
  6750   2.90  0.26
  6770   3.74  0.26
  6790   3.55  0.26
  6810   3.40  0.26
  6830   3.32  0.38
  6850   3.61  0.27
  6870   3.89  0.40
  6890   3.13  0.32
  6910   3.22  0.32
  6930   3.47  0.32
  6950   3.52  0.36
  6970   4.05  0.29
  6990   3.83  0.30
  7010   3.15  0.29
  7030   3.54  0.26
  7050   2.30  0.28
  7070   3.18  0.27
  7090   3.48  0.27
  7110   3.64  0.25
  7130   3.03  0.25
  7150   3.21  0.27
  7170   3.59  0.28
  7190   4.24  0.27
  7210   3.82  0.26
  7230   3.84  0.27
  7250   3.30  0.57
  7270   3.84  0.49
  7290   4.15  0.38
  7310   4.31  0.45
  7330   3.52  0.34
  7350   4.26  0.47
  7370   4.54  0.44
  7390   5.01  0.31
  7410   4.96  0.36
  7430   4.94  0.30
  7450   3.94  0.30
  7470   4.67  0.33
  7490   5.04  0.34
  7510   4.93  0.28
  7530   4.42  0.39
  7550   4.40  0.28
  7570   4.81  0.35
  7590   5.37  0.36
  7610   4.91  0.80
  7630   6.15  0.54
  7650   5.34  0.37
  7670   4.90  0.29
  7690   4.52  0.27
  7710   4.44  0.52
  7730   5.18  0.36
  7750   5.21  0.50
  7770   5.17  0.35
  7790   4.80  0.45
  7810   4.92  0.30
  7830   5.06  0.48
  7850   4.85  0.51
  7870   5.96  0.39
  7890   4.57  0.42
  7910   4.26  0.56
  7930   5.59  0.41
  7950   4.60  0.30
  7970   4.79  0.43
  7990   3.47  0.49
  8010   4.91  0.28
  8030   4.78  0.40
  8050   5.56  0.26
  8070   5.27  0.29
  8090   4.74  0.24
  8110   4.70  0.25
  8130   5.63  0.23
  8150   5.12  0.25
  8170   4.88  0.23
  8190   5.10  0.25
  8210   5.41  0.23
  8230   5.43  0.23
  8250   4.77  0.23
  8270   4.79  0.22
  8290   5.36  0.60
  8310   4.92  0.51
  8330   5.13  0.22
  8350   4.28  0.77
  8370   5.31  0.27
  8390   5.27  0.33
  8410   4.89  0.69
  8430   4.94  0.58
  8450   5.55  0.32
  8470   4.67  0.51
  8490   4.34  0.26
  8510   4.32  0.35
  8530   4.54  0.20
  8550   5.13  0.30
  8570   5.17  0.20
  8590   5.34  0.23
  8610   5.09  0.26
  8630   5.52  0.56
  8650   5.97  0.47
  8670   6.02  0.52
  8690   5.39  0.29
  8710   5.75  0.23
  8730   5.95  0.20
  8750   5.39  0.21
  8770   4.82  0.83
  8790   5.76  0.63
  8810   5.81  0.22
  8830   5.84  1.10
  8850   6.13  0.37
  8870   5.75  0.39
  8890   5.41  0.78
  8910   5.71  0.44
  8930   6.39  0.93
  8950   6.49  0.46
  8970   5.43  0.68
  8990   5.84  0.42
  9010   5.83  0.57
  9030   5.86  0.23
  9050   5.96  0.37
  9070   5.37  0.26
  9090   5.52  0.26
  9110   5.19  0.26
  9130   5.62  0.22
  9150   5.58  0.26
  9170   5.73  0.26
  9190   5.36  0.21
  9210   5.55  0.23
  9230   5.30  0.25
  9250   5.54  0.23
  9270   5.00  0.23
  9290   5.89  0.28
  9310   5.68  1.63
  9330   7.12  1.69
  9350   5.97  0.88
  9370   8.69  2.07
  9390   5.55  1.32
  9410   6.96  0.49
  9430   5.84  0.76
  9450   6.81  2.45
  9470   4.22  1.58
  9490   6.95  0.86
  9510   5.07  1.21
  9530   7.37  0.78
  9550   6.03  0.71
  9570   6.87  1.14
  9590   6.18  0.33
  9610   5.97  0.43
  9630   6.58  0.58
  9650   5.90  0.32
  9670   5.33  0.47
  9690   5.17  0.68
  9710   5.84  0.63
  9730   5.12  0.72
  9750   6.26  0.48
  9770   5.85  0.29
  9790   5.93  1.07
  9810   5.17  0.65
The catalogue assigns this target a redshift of 0.644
